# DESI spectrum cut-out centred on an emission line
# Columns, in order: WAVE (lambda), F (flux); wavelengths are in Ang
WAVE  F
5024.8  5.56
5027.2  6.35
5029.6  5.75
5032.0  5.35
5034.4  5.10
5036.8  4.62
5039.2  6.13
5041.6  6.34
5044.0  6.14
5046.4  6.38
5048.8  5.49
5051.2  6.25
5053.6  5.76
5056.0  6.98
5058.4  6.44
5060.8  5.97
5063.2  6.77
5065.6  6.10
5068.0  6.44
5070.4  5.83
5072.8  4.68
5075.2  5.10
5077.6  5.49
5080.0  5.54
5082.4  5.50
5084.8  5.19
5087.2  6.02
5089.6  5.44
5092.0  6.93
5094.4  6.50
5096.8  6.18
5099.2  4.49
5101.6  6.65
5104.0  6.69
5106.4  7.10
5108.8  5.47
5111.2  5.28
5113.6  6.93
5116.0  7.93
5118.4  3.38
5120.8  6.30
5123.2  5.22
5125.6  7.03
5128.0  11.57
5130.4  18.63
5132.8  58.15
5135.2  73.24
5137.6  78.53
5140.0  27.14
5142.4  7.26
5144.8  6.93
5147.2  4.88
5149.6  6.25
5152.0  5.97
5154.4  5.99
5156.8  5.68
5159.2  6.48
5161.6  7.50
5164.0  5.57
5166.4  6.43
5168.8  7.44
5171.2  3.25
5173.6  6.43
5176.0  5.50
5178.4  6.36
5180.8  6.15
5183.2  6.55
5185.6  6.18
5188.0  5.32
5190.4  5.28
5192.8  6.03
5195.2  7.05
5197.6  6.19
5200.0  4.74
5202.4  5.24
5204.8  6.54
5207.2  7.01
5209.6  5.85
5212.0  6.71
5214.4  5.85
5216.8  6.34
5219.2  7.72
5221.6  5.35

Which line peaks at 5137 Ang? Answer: [O II]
